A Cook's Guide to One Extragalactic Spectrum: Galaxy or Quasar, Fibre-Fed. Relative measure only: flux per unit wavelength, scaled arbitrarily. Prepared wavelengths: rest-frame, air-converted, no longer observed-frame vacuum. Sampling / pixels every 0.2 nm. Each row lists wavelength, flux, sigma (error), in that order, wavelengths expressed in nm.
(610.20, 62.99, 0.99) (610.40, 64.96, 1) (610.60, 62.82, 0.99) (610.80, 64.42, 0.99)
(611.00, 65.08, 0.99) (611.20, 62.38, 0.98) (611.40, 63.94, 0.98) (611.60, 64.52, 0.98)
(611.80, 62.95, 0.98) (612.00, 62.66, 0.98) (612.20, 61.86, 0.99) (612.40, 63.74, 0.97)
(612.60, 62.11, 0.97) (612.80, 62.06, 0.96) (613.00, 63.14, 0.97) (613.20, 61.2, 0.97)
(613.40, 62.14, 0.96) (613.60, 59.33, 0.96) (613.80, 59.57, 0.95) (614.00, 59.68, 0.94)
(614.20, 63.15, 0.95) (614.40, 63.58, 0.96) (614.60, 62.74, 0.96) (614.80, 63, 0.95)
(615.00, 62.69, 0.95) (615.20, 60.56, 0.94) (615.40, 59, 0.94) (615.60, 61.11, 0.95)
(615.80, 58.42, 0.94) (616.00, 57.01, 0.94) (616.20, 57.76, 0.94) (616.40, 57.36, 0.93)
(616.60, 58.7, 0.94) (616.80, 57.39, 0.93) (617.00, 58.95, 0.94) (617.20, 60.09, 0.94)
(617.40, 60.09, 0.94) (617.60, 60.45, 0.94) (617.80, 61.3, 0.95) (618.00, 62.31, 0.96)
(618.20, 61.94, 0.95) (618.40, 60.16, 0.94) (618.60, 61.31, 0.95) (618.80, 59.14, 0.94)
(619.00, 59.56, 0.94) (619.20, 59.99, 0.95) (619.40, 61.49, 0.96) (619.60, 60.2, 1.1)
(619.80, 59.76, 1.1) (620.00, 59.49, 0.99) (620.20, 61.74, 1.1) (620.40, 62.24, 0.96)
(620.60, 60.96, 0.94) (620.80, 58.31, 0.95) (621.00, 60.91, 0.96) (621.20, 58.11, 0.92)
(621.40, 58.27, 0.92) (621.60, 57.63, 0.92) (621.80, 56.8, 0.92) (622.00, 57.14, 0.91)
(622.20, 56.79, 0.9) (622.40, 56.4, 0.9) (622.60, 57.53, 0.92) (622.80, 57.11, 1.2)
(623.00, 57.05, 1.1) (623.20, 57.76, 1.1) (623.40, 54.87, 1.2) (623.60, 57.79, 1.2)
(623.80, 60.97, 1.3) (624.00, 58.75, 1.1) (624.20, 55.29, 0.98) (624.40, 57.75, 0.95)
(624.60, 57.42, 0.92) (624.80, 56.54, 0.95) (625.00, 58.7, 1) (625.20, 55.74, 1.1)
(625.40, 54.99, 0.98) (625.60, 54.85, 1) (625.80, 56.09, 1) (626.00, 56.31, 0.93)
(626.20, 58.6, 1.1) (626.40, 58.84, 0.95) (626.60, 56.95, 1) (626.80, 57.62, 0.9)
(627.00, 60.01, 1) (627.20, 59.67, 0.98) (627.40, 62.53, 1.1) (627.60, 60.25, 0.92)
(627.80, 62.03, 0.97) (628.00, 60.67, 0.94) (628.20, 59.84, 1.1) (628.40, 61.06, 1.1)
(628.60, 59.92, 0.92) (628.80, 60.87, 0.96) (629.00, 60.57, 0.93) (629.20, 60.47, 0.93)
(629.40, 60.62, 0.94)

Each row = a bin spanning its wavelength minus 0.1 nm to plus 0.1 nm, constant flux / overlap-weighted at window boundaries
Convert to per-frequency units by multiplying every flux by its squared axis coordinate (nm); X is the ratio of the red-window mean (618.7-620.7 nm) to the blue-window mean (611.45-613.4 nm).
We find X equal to 1.0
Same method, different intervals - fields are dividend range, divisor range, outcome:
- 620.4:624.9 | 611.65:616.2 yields 0.97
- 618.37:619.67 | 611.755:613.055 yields 0.98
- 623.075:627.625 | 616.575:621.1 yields 0.98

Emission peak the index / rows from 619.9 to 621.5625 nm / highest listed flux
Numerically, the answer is 62.24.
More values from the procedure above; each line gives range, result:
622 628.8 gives 62.53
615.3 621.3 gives 62.31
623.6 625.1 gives 60.97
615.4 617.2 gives 61.11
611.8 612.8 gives 63.74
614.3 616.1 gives 63.58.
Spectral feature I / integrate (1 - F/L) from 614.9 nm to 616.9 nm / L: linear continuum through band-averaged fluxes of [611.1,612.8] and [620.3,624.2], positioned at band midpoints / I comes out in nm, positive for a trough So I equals 0.07 nm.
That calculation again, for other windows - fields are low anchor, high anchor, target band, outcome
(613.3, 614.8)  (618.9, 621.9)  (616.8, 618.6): 0.00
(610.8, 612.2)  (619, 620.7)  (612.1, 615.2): 0.04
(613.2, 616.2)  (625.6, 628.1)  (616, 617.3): 0.05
